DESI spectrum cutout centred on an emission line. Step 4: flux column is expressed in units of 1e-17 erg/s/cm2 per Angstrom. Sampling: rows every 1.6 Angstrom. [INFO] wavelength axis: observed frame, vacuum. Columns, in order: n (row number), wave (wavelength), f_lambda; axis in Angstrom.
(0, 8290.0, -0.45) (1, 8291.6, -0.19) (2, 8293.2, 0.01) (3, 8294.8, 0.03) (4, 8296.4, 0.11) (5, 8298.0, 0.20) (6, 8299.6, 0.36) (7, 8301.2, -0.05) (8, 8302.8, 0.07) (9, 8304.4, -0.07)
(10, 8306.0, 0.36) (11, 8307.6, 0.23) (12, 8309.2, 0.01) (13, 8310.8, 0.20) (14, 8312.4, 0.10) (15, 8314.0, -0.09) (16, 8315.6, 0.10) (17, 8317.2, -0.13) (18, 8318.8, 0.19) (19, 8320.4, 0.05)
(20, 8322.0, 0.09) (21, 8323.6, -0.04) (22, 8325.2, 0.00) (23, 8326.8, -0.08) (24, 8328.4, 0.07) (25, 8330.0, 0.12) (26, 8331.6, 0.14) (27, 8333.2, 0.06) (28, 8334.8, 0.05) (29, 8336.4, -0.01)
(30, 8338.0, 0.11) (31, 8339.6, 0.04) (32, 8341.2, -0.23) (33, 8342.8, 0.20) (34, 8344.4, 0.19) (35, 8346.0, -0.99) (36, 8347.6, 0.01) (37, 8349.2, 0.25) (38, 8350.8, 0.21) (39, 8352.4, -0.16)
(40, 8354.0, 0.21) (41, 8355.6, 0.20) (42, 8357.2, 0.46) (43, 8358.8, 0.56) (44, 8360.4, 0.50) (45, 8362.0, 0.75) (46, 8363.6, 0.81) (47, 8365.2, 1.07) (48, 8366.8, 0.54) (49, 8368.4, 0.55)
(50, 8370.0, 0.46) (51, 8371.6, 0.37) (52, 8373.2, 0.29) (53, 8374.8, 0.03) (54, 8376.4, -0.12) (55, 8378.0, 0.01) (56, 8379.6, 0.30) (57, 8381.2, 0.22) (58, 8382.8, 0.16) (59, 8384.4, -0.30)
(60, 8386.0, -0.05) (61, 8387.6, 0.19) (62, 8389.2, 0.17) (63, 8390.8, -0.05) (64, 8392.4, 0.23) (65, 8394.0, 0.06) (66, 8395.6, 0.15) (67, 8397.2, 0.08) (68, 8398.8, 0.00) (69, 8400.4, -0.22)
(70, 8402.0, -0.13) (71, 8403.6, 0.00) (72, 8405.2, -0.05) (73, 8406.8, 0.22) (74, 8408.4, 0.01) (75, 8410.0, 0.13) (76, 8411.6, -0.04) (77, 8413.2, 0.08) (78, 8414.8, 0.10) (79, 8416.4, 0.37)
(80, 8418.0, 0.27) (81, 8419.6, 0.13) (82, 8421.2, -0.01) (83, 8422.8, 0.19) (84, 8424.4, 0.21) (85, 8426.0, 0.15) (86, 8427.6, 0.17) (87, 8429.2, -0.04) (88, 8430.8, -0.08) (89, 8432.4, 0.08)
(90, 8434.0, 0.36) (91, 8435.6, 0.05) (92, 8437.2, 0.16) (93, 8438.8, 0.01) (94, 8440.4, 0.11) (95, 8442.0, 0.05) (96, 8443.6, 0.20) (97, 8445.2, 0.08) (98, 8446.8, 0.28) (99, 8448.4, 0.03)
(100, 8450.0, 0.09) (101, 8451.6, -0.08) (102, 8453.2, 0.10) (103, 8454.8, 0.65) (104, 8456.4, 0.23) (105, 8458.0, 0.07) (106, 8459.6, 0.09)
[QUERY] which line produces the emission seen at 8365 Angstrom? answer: [O II]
